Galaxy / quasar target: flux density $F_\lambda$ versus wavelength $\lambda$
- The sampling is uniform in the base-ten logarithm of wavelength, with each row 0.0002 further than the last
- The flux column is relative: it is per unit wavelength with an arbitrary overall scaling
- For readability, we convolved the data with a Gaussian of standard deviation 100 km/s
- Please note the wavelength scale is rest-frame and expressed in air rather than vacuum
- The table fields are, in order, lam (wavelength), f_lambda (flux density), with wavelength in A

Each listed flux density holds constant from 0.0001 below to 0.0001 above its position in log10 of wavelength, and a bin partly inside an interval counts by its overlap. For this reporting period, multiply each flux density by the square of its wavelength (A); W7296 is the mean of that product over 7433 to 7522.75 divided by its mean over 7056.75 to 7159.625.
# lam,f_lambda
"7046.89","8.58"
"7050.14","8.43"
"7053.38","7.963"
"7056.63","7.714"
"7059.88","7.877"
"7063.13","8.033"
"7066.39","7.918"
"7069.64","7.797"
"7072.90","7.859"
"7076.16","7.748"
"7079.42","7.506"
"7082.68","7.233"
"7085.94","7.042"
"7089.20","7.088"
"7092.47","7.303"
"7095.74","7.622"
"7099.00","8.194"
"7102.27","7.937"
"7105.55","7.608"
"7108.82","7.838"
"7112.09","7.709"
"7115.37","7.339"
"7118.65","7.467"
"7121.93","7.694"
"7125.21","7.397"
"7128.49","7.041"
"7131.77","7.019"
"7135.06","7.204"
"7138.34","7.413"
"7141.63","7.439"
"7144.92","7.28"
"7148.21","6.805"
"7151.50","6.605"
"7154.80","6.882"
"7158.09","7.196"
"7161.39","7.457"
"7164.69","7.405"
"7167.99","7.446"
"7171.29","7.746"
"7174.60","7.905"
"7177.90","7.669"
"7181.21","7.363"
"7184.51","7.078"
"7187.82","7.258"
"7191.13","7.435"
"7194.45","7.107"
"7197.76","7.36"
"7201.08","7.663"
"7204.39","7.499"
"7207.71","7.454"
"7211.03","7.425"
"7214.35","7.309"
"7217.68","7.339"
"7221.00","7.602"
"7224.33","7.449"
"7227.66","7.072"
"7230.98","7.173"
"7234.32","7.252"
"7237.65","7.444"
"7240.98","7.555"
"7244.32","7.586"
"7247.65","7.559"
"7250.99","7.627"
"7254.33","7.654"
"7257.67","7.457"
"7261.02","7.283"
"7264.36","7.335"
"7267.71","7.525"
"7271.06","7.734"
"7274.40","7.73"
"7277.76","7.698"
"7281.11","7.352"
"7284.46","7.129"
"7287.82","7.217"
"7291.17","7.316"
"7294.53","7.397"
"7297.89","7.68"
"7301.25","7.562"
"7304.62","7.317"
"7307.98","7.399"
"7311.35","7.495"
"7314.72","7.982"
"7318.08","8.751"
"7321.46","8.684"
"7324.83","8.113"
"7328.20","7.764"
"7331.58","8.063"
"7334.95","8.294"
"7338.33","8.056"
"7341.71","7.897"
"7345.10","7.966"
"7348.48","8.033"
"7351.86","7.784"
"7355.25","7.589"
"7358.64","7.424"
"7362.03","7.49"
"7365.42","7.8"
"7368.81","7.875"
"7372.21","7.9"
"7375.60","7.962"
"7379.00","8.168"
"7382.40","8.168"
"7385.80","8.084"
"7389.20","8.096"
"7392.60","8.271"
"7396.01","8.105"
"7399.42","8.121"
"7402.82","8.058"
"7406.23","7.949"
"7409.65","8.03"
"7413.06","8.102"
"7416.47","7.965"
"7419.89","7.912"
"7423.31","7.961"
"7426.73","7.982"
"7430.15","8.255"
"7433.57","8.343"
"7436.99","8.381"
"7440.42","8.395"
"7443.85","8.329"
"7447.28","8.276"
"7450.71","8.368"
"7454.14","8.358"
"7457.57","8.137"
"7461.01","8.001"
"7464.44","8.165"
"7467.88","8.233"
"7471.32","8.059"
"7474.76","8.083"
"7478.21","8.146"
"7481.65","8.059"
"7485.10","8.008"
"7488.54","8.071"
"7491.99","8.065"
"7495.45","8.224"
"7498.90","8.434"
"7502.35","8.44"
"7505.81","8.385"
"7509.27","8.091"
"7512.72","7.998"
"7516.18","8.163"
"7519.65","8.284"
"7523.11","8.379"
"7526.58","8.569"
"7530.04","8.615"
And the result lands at 1.2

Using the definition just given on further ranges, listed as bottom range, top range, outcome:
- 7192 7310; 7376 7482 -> 1.15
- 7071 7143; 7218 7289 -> 1.04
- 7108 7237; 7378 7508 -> 1.20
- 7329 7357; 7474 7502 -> 1.07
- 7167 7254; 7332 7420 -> 1.12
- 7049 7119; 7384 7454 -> 1.16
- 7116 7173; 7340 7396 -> 1.16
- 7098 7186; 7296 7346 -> 1.13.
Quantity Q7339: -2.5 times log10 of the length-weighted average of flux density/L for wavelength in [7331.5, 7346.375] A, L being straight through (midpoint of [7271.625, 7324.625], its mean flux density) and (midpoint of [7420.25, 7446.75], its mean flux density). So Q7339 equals -0.03 mag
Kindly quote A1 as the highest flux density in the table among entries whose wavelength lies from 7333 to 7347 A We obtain 8.294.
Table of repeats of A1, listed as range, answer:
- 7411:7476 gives 8.395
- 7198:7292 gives 7.734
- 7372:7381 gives 8.168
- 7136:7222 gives 7.905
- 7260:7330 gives 8.751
